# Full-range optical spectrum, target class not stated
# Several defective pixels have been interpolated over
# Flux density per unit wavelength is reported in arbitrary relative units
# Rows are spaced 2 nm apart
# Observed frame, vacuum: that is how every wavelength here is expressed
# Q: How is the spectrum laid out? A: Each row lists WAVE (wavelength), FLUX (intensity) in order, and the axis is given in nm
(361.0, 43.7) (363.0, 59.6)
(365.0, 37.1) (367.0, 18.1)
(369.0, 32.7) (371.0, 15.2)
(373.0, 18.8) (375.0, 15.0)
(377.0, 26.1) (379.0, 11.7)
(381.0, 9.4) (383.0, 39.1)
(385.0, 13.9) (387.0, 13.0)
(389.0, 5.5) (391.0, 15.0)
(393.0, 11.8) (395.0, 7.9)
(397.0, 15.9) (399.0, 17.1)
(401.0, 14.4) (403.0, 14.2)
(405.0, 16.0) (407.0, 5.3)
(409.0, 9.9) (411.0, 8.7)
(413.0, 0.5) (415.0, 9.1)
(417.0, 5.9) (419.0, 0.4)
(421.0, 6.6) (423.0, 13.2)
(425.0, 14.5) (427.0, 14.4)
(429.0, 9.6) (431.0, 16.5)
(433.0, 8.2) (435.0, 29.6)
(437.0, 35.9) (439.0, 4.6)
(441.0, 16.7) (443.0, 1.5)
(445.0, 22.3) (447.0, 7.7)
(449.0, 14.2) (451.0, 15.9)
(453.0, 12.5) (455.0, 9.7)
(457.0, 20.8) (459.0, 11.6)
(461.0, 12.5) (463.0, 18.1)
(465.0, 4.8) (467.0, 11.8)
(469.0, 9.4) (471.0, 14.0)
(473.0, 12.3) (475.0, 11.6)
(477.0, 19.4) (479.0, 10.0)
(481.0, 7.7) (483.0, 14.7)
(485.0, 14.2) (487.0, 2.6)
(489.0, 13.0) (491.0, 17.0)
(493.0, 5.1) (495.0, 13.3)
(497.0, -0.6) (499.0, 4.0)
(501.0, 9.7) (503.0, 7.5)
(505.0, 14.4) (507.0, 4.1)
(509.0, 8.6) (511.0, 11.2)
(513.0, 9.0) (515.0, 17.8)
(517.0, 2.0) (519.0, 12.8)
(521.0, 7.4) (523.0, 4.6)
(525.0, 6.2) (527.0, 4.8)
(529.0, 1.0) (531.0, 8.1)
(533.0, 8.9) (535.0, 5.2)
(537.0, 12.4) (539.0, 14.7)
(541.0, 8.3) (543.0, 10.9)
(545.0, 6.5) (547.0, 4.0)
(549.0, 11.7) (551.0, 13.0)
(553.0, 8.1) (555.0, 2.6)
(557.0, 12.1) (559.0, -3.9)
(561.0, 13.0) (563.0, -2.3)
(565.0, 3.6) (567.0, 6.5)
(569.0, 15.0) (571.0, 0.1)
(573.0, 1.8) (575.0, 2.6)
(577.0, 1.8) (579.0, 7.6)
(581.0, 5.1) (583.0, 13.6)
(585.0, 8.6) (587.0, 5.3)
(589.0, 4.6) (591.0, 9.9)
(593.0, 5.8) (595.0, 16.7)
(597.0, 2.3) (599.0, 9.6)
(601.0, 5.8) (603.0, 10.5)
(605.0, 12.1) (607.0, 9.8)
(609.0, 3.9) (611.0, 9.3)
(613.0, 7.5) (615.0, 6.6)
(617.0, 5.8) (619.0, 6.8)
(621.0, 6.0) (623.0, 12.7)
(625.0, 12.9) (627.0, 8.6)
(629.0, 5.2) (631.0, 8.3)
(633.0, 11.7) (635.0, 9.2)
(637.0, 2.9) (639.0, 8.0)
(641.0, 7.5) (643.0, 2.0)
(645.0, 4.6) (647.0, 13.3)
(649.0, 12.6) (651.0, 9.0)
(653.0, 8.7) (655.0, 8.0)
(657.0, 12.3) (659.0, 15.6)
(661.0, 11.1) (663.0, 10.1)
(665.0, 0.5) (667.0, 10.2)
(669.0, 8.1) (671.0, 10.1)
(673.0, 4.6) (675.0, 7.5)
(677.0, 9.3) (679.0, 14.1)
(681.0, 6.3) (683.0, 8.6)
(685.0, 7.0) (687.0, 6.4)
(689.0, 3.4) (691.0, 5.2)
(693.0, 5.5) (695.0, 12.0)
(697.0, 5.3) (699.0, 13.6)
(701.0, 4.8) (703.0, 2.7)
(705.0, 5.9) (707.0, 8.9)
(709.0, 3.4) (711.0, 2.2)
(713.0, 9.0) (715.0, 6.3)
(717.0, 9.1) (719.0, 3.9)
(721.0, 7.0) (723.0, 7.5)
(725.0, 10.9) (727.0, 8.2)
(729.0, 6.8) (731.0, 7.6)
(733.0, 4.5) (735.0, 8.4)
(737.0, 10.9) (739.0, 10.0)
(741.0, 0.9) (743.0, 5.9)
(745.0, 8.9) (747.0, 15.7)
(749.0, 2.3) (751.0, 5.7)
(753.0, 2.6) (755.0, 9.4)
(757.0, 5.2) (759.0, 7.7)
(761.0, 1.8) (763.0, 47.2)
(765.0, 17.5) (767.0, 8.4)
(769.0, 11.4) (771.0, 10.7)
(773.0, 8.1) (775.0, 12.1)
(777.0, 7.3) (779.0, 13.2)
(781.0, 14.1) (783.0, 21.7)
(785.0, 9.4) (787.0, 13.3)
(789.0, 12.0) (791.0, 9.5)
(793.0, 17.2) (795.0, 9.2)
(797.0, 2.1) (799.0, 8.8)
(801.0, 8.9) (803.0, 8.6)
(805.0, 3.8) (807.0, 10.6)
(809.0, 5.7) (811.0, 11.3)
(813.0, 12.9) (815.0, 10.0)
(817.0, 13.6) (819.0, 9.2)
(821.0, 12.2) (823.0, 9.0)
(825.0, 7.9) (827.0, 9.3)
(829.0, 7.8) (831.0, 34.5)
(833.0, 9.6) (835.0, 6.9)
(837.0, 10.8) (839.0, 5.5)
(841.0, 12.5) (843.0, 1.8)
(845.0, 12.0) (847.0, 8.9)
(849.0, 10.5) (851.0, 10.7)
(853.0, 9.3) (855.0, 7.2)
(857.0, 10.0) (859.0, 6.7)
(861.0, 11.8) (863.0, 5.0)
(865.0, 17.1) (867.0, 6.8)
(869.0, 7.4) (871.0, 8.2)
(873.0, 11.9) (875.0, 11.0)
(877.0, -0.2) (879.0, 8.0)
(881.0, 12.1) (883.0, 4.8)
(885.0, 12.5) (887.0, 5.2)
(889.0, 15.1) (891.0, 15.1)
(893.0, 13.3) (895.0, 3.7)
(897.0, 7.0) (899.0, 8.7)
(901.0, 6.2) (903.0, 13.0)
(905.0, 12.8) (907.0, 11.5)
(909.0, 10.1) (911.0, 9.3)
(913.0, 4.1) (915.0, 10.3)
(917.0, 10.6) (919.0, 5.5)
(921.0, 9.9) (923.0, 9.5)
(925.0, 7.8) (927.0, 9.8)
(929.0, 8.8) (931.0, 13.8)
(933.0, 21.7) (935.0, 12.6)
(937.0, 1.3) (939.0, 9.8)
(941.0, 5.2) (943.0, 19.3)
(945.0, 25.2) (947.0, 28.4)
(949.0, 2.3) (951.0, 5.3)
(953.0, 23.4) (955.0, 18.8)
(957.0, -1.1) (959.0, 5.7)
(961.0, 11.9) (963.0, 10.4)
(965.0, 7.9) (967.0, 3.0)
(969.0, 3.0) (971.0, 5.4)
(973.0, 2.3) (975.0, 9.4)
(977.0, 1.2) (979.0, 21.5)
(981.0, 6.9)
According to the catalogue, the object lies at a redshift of 1.05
